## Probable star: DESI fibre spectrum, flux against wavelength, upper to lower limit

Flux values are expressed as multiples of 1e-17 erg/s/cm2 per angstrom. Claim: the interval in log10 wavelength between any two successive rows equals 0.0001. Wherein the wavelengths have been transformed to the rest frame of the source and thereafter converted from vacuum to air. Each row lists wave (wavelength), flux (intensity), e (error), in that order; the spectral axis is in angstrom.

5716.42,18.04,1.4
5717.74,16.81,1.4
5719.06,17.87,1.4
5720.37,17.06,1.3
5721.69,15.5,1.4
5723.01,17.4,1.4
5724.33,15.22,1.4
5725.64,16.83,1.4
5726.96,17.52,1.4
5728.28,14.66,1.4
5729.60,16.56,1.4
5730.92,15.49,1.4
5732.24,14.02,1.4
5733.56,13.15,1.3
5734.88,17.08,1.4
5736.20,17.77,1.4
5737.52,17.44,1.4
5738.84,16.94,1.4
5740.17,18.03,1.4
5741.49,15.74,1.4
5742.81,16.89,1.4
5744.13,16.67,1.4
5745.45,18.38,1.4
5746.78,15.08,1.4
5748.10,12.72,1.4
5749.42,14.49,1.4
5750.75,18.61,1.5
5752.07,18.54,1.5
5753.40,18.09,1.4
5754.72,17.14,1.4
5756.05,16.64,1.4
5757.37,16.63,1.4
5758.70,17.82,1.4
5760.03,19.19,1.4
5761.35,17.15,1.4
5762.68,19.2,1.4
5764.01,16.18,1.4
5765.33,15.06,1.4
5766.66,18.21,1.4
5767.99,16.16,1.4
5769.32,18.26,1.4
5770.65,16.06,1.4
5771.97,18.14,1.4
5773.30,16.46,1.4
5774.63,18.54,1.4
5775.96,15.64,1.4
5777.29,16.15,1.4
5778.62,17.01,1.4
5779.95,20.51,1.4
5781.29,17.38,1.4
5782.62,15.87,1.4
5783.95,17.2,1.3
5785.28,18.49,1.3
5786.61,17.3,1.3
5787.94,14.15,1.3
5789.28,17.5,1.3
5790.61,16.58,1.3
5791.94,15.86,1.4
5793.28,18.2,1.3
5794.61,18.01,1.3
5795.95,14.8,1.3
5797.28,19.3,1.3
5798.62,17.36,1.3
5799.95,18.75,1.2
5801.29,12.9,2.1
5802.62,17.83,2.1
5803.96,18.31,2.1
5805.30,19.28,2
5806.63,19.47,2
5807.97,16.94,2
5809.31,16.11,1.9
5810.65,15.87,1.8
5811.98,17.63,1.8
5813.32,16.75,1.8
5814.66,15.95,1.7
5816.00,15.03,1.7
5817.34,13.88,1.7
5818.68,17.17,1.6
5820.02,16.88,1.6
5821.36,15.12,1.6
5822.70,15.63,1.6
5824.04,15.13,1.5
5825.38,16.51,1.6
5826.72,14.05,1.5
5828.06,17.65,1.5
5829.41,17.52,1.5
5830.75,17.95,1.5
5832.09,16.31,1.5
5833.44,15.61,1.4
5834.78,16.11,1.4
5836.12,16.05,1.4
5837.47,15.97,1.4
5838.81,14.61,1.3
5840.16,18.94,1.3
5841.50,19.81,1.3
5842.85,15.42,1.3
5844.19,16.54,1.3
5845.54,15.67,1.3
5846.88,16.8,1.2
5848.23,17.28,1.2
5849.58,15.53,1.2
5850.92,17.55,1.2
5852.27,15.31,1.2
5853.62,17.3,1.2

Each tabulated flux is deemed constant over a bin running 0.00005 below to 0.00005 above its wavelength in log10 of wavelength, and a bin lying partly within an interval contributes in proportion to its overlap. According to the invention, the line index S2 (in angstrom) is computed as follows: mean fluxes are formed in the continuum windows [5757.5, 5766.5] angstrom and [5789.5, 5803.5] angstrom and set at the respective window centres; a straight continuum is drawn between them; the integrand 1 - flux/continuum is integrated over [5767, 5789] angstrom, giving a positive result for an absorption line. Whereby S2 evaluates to 0.2 angstrom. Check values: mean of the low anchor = 17.4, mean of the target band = 17.1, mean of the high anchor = 17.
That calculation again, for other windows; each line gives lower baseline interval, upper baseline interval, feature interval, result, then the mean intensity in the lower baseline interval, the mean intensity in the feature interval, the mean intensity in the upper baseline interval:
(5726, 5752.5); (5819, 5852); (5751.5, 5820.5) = -3.2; 16.3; 17.1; 16.4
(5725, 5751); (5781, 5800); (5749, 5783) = -1.4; 16.2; 17.3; 17.1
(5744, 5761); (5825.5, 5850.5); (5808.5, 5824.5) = 0.7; 16.9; 15.9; 16.6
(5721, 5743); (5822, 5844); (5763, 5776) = -0.5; 16.2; 17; 16.5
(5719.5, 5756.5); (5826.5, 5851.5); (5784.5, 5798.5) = -0.4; 16.4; 17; 16.6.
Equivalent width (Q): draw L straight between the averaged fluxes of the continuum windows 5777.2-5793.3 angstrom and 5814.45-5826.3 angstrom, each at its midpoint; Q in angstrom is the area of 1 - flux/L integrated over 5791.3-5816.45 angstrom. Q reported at -1.2 angstrom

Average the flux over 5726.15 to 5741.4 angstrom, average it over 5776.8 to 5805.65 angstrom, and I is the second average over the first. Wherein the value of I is 1.06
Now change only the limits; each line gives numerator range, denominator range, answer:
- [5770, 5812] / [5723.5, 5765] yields 1.03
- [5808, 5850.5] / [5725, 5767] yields 0.98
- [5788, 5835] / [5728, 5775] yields 0.99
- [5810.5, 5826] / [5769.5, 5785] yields 0.93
